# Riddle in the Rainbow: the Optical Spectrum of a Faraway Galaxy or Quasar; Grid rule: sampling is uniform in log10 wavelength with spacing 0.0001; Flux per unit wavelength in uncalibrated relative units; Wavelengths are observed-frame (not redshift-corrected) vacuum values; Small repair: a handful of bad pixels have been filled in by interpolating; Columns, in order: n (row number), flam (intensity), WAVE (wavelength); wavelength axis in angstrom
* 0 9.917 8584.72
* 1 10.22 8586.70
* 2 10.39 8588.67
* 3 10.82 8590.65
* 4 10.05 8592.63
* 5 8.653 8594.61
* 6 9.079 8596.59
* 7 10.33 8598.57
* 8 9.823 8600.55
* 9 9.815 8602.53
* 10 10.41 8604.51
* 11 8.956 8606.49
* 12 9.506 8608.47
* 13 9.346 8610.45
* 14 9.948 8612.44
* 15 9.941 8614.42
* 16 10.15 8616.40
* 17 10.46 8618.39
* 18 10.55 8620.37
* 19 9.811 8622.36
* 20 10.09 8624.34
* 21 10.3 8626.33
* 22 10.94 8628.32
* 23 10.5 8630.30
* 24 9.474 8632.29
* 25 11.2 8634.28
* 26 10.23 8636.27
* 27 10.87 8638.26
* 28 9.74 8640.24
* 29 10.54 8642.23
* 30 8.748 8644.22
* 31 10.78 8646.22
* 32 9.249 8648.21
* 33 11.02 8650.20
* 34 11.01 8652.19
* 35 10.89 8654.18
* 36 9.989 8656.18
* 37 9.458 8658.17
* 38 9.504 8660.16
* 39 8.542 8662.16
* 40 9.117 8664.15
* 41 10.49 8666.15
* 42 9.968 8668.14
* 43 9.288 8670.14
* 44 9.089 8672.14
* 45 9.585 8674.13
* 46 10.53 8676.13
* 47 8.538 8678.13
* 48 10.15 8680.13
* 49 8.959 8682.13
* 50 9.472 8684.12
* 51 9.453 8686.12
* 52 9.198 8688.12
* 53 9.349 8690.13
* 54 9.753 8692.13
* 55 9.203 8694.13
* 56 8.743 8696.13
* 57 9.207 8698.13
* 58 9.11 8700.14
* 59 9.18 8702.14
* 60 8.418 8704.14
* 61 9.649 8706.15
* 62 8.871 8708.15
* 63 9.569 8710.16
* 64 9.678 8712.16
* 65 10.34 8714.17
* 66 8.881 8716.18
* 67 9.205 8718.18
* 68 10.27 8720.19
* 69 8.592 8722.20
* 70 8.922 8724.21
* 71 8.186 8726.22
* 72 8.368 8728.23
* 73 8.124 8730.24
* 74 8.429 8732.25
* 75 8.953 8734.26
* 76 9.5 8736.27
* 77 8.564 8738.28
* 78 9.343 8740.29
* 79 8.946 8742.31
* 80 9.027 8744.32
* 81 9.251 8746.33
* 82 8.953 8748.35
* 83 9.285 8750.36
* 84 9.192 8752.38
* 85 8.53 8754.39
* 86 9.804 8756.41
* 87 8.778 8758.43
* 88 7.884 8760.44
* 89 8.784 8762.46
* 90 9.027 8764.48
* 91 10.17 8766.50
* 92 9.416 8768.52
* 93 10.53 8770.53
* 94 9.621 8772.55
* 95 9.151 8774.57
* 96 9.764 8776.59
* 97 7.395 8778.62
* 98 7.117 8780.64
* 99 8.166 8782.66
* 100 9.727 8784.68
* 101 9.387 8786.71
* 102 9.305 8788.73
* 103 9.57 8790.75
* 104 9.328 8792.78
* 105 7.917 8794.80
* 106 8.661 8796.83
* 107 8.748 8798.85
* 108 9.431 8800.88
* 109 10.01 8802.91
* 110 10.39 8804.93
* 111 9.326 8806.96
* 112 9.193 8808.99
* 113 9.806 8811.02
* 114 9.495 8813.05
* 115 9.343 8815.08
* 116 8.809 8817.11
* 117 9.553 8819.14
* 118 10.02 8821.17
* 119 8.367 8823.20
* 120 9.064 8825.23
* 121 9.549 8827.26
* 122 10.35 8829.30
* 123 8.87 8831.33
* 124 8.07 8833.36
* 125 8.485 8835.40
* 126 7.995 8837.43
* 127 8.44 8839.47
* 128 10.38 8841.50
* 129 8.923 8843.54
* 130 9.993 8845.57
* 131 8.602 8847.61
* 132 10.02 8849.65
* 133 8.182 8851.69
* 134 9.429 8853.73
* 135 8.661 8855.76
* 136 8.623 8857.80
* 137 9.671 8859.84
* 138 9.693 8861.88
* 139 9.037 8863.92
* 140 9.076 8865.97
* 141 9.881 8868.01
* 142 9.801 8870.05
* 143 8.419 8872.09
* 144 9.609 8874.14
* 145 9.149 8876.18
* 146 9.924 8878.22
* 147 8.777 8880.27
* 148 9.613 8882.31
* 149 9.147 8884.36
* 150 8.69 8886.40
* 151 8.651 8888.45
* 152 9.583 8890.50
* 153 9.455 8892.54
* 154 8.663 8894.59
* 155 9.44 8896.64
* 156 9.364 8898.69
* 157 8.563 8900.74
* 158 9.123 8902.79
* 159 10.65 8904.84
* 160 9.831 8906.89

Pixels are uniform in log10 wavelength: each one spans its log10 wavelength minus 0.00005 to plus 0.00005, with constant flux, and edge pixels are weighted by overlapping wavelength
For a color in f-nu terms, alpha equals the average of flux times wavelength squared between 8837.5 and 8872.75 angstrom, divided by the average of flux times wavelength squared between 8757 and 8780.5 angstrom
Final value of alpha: 1.0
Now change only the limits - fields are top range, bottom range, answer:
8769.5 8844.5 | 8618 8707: 0.97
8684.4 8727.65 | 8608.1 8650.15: 0.93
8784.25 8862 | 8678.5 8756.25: 1.03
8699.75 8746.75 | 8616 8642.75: 0.89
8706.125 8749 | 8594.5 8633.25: 0.94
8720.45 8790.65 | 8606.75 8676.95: 0.92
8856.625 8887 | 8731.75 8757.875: 1.05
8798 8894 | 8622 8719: 0.99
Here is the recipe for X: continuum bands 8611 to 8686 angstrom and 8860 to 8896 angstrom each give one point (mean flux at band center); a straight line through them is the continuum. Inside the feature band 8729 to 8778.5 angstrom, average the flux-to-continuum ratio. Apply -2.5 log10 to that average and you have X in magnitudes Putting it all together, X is 0.06 mag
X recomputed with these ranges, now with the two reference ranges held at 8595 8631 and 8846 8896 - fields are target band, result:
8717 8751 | 0.08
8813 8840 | 0.04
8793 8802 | 0.08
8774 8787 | 0.10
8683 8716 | 0.05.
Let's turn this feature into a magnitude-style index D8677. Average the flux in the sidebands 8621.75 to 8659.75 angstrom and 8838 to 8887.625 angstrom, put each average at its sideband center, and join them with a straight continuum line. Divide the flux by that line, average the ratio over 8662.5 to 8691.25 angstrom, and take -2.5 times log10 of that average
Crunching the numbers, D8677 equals 0.07 mag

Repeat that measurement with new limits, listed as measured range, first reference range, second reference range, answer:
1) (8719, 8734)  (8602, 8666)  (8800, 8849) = 0.11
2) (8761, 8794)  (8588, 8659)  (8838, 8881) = 0.05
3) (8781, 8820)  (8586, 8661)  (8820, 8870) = 0.01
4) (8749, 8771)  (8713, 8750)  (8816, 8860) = -0.02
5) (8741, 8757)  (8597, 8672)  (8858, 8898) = 0.06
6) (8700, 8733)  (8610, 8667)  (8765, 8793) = 0.06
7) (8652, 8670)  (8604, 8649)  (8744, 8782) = 0.00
